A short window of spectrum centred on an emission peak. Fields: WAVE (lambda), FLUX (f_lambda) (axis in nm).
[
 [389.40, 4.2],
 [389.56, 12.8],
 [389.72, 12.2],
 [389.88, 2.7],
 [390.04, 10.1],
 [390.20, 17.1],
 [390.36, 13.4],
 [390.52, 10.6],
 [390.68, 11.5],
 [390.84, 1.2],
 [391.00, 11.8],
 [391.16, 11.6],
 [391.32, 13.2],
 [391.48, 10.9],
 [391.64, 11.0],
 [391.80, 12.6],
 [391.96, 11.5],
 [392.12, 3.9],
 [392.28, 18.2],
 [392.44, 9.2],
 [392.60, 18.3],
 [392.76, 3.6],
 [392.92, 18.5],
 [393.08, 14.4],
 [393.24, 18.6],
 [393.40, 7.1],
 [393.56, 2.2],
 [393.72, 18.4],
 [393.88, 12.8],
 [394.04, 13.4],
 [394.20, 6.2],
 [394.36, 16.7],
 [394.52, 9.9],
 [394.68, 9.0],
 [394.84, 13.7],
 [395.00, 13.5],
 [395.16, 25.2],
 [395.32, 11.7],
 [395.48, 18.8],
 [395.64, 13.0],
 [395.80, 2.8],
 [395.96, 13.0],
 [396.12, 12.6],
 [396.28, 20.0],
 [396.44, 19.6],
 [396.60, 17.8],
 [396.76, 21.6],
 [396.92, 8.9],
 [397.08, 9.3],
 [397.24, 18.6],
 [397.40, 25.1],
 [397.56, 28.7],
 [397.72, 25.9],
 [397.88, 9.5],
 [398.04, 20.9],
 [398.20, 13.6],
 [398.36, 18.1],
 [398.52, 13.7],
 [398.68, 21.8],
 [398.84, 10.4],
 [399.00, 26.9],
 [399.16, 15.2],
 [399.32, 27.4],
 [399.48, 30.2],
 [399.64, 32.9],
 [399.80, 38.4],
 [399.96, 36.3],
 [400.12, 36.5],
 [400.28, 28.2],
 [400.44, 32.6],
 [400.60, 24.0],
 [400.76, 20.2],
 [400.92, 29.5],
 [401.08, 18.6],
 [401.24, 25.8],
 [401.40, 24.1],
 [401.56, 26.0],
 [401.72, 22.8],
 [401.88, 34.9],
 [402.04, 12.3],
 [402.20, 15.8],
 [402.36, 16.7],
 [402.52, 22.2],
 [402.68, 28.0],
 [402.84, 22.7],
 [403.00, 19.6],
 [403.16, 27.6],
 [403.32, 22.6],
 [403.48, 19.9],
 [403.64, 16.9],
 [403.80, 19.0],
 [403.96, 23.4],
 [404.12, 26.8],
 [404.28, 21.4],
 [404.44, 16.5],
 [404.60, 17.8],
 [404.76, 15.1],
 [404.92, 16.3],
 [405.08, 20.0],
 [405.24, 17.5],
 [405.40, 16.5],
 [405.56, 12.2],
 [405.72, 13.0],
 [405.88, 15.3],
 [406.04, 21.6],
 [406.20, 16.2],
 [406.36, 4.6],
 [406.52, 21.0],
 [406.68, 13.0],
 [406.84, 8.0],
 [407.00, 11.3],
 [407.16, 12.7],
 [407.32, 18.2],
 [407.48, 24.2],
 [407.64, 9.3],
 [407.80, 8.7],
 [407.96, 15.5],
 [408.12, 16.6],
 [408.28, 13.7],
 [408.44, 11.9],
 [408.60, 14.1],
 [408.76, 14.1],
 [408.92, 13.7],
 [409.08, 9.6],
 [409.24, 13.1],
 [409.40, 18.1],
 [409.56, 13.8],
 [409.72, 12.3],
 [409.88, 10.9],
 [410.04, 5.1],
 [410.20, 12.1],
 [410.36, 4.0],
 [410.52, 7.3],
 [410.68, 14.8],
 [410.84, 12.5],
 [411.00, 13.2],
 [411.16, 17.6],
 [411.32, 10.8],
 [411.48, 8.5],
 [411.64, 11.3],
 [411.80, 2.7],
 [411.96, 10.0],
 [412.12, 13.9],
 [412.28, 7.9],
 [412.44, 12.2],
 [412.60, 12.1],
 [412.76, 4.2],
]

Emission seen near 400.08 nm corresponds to Lyman alpha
